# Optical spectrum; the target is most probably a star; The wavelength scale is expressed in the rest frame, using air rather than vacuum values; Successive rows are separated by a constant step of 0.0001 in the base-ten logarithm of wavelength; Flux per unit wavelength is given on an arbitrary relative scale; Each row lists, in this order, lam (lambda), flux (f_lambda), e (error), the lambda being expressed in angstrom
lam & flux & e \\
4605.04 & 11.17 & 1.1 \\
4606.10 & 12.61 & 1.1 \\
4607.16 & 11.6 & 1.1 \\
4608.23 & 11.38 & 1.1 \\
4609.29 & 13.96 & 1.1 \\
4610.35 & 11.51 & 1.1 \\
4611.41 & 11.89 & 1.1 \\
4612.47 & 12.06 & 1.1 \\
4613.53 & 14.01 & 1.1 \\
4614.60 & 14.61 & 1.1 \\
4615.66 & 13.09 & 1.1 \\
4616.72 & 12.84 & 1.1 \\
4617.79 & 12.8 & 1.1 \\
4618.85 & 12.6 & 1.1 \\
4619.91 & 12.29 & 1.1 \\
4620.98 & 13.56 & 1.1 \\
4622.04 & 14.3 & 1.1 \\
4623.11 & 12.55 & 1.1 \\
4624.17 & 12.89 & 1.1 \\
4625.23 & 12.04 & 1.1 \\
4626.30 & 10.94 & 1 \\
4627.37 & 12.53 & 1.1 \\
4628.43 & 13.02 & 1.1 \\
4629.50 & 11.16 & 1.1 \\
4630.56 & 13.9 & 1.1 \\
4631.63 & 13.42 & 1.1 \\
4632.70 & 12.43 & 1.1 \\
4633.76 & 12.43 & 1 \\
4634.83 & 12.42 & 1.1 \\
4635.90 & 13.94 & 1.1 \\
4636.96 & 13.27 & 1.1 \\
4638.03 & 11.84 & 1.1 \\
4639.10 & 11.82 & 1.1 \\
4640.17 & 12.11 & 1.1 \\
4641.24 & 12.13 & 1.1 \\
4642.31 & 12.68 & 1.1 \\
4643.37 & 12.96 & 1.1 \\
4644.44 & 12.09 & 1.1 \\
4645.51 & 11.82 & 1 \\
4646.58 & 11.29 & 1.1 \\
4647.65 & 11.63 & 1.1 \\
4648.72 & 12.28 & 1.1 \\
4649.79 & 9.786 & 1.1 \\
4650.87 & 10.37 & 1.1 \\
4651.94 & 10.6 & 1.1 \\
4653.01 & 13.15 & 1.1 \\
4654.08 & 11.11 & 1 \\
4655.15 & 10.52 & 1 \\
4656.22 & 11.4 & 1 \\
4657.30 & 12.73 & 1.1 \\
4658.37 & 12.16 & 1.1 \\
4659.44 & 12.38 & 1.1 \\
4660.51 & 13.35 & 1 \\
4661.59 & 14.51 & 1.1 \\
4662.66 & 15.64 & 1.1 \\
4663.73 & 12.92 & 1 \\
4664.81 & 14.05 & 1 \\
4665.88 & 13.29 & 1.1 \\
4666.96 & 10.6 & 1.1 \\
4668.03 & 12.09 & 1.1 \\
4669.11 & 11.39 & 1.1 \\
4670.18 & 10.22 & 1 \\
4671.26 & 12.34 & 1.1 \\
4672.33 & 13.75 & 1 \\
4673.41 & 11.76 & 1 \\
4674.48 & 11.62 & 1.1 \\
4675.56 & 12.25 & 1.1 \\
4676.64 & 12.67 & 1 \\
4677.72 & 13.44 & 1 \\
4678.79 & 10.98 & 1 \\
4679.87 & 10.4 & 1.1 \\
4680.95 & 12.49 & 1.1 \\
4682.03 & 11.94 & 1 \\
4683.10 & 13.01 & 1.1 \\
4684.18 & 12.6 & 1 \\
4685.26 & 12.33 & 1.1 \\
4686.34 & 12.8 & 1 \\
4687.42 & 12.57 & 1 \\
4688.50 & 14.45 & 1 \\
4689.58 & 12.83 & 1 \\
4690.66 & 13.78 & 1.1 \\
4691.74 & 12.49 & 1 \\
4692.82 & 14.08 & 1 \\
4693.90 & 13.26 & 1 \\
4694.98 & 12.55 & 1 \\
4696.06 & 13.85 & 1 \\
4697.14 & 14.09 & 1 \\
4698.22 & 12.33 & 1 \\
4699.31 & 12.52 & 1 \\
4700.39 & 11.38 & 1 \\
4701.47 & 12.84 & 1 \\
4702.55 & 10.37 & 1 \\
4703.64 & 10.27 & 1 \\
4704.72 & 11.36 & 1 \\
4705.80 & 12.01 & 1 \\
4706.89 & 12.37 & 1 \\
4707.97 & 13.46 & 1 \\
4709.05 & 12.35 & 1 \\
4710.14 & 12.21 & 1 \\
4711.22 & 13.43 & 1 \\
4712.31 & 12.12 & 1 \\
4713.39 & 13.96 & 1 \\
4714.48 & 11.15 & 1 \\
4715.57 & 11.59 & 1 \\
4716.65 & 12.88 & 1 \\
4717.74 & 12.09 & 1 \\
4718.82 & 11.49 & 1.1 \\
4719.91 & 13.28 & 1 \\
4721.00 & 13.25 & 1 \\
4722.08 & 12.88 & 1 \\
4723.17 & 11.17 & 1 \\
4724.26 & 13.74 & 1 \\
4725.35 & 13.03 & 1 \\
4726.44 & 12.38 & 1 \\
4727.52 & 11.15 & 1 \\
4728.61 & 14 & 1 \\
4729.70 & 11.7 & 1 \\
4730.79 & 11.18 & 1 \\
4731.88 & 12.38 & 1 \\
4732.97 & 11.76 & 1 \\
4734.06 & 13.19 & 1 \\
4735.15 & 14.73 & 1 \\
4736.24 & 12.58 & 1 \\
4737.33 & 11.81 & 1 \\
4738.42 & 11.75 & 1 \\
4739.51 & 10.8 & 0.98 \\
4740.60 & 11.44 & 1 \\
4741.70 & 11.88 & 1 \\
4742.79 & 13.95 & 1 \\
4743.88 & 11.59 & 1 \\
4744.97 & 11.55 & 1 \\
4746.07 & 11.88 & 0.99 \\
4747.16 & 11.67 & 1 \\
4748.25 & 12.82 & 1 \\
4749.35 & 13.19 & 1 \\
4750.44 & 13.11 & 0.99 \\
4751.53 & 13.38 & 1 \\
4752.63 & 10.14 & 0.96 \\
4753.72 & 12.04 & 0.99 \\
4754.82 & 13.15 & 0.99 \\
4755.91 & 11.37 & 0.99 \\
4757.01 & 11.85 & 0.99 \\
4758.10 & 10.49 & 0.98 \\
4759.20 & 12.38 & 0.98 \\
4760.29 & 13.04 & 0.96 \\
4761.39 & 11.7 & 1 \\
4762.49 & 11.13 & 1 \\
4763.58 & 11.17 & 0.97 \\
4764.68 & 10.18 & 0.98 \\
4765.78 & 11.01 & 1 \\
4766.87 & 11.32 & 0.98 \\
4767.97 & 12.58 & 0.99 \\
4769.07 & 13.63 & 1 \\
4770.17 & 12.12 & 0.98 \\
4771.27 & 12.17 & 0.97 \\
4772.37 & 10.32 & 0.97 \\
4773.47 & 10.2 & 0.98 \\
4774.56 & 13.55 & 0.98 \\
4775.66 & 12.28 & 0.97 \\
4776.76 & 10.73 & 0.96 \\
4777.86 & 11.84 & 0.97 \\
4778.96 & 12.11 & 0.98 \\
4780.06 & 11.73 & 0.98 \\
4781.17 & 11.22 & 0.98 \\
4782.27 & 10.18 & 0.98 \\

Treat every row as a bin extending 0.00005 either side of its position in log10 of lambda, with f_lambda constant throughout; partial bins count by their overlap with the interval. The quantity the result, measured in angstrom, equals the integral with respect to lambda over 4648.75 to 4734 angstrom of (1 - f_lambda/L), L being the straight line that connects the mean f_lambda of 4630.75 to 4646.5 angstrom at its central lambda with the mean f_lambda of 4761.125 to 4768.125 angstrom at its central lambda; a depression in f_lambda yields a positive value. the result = -2.89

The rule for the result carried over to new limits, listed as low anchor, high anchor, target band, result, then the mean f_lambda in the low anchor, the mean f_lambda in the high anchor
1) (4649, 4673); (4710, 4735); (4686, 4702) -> -0.92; 12.2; 12.5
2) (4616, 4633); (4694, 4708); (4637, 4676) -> 1.16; 12.7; 12.3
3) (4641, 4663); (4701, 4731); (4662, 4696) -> -1.25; 12.1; 12.3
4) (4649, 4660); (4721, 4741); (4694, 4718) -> -0.58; 11.4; 12.4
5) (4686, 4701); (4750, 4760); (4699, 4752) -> 0.87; 13.1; 12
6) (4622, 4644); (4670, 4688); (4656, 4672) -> -0.39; 12.6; 12.2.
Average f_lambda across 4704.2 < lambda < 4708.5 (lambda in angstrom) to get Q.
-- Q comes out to 12.3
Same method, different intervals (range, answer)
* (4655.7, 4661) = 12.4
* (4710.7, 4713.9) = 13.2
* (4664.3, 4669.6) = 12.3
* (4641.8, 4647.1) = 12.2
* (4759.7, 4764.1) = 11.8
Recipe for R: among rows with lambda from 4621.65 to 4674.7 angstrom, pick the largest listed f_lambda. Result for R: 15.64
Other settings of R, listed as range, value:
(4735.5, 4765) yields 13.95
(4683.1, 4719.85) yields 14.45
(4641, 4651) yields 12.96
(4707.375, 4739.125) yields 14.73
